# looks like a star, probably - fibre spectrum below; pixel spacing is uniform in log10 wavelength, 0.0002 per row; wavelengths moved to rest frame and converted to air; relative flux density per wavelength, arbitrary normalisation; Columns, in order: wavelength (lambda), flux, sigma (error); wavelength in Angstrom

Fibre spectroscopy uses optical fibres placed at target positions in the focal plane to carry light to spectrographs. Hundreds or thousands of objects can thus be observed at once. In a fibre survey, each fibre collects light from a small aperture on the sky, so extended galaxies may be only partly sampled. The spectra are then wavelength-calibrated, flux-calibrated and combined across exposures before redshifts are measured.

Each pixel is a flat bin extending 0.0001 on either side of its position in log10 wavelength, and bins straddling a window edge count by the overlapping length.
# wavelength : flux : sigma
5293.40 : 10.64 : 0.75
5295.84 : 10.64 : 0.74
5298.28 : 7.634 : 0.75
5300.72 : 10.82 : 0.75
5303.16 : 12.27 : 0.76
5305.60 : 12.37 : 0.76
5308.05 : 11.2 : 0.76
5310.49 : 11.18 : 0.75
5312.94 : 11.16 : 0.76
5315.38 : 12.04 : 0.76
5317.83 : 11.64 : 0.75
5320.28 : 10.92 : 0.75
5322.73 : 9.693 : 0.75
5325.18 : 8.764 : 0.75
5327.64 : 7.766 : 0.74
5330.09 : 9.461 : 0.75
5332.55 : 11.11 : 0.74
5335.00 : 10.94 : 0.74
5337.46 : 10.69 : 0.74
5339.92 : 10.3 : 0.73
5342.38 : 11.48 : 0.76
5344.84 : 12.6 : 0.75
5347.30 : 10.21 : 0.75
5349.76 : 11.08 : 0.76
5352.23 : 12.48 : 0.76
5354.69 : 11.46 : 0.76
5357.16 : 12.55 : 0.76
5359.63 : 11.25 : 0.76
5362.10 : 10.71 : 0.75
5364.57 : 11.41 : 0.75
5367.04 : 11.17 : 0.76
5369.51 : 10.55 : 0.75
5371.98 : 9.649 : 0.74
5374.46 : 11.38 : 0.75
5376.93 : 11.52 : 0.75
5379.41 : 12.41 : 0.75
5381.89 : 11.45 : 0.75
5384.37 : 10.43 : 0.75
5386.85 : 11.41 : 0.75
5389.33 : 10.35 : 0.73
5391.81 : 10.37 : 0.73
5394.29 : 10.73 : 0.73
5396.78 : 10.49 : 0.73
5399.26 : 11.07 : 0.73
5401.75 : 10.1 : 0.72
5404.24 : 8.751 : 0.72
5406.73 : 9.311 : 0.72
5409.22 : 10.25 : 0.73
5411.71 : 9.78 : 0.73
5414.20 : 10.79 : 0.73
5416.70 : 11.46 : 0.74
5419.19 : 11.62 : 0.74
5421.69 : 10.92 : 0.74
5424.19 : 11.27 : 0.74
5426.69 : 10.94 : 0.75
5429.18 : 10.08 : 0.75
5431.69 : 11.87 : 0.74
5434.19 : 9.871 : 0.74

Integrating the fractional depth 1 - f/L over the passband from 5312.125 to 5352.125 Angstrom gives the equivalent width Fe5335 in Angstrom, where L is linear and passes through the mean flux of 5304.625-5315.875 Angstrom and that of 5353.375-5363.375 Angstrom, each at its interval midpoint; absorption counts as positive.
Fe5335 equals 2.99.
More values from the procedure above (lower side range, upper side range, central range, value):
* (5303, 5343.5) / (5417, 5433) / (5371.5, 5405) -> 0.63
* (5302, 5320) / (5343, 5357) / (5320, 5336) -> 2.64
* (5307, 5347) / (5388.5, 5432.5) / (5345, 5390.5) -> -2.63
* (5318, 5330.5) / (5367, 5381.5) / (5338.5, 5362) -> -2.49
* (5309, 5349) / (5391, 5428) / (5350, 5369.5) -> -1.64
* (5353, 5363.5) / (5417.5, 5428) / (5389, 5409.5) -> 2.13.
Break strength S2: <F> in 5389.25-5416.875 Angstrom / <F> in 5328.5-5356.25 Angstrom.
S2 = 0.93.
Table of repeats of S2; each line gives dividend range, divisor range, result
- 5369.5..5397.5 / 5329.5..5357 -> 0.98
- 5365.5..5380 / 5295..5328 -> 1.04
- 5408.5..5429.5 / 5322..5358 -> 1.01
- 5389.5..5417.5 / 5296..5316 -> 0.93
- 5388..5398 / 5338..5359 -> 0.91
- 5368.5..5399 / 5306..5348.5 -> 1.02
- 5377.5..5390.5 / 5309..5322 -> 0.99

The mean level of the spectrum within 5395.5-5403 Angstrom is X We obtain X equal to 10.5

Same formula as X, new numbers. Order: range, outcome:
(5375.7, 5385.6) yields 11.4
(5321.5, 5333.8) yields 9.36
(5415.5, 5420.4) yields 11.6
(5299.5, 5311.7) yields 11.6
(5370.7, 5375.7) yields 10.5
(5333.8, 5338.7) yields 10.8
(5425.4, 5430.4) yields 10.5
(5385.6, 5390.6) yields 10.9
